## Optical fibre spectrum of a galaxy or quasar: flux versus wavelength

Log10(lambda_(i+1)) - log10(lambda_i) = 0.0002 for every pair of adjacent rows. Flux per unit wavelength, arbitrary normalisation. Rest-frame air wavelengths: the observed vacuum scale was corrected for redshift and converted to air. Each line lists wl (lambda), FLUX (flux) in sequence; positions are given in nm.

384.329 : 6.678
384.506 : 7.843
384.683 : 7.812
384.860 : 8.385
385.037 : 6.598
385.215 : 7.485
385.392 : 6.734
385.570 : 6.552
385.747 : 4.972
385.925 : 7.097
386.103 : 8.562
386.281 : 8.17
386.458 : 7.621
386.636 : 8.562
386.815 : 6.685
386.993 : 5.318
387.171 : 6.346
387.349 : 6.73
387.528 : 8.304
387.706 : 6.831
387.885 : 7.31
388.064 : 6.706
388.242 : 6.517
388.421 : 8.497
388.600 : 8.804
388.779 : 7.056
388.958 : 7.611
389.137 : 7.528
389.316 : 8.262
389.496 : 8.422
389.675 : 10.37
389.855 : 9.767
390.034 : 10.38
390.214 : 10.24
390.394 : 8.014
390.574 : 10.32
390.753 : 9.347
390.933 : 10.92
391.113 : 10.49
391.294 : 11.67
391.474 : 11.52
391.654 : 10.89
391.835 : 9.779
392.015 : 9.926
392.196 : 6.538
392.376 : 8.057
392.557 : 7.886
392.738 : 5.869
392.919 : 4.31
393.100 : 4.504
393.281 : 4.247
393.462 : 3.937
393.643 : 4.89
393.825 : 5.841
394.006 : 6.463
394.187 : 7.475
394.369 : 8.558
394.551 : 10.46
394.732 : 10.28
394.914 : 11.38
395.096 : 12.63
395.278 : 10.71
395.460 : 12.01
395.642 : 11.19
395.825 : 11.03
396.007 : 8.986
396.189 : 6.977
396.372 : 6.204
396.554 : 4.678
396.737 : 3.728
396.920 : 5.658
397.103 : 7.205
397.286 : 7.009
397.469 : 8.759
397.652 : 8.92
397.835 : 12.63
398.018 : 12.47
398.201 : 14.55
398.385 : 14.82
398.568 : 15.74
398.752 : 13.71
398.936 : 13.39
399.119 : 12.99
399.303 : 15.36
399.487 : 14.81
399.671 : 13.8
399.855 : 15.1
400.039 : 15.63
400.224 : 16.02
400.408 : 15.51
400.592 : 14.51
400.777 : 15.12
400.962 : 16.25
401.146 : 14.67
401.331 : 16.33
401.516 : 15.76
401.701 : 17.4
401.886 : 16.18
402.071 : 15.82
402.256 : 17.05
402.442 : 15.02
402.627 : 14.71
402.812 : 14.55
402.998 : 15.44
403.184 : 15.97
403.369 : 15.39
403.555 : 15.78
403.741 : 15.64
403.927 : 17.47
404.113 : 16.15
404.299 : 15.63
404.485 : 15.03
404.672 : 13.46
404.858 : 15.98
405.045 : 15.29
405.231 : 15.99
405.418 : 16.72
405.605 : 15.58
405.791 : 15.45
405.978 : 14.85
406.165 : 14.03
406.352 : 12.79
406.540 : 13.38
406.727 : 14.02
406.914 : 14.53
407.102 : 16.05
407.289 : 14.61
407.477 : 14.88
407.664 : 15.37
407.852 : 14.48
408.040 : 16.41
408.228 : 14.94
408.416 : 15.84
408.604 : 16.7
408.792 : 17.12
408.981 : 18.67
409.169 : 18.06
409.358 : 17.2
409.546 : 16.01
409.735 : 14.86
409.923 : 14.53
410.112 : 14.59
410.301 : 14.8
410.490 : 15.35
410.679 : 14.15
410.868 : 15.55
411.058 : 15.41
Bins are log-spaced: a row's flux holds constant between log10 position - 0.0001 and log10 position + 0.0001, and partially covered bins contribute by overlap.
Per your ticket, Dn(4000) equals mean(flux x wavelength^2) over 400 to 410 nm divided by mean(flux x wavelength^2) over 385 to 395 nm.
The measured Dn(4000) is 2.12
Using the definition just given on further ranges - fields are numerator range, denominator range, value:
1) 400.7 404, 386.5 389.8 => 2.24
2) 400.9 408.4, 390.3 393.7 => 2.03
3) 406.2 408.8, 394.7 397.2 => 1.82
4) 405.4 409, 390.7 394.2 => 2.13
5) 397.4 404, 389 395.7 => 1.77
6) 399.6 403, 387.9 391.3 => 1.85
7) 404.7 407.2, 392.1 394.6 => 2.52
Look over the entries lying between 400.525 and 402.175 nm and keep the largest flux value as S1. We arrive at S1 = 17.4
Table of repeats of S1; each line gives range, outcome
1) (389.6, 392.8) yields 11.67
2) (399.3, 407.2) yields 17.47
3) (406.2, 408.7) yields 16.7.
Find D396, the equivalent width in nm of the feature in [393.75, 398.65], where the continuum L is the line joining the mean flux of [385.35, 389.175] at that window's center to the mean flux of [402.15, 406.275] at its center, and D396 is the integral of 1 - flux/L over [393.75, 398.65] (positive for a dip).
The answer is 0.89 nm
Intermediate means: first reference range 7.21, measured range 9.5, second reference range 15.5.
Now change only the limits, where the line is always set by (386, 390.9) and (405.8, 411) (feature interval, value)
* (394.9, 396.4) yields 0.07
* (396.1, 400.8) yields 0.06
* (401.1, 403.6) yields -0.50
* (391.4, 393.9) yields 0.67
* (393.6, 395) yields 0.27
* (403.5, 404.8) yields -0.17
